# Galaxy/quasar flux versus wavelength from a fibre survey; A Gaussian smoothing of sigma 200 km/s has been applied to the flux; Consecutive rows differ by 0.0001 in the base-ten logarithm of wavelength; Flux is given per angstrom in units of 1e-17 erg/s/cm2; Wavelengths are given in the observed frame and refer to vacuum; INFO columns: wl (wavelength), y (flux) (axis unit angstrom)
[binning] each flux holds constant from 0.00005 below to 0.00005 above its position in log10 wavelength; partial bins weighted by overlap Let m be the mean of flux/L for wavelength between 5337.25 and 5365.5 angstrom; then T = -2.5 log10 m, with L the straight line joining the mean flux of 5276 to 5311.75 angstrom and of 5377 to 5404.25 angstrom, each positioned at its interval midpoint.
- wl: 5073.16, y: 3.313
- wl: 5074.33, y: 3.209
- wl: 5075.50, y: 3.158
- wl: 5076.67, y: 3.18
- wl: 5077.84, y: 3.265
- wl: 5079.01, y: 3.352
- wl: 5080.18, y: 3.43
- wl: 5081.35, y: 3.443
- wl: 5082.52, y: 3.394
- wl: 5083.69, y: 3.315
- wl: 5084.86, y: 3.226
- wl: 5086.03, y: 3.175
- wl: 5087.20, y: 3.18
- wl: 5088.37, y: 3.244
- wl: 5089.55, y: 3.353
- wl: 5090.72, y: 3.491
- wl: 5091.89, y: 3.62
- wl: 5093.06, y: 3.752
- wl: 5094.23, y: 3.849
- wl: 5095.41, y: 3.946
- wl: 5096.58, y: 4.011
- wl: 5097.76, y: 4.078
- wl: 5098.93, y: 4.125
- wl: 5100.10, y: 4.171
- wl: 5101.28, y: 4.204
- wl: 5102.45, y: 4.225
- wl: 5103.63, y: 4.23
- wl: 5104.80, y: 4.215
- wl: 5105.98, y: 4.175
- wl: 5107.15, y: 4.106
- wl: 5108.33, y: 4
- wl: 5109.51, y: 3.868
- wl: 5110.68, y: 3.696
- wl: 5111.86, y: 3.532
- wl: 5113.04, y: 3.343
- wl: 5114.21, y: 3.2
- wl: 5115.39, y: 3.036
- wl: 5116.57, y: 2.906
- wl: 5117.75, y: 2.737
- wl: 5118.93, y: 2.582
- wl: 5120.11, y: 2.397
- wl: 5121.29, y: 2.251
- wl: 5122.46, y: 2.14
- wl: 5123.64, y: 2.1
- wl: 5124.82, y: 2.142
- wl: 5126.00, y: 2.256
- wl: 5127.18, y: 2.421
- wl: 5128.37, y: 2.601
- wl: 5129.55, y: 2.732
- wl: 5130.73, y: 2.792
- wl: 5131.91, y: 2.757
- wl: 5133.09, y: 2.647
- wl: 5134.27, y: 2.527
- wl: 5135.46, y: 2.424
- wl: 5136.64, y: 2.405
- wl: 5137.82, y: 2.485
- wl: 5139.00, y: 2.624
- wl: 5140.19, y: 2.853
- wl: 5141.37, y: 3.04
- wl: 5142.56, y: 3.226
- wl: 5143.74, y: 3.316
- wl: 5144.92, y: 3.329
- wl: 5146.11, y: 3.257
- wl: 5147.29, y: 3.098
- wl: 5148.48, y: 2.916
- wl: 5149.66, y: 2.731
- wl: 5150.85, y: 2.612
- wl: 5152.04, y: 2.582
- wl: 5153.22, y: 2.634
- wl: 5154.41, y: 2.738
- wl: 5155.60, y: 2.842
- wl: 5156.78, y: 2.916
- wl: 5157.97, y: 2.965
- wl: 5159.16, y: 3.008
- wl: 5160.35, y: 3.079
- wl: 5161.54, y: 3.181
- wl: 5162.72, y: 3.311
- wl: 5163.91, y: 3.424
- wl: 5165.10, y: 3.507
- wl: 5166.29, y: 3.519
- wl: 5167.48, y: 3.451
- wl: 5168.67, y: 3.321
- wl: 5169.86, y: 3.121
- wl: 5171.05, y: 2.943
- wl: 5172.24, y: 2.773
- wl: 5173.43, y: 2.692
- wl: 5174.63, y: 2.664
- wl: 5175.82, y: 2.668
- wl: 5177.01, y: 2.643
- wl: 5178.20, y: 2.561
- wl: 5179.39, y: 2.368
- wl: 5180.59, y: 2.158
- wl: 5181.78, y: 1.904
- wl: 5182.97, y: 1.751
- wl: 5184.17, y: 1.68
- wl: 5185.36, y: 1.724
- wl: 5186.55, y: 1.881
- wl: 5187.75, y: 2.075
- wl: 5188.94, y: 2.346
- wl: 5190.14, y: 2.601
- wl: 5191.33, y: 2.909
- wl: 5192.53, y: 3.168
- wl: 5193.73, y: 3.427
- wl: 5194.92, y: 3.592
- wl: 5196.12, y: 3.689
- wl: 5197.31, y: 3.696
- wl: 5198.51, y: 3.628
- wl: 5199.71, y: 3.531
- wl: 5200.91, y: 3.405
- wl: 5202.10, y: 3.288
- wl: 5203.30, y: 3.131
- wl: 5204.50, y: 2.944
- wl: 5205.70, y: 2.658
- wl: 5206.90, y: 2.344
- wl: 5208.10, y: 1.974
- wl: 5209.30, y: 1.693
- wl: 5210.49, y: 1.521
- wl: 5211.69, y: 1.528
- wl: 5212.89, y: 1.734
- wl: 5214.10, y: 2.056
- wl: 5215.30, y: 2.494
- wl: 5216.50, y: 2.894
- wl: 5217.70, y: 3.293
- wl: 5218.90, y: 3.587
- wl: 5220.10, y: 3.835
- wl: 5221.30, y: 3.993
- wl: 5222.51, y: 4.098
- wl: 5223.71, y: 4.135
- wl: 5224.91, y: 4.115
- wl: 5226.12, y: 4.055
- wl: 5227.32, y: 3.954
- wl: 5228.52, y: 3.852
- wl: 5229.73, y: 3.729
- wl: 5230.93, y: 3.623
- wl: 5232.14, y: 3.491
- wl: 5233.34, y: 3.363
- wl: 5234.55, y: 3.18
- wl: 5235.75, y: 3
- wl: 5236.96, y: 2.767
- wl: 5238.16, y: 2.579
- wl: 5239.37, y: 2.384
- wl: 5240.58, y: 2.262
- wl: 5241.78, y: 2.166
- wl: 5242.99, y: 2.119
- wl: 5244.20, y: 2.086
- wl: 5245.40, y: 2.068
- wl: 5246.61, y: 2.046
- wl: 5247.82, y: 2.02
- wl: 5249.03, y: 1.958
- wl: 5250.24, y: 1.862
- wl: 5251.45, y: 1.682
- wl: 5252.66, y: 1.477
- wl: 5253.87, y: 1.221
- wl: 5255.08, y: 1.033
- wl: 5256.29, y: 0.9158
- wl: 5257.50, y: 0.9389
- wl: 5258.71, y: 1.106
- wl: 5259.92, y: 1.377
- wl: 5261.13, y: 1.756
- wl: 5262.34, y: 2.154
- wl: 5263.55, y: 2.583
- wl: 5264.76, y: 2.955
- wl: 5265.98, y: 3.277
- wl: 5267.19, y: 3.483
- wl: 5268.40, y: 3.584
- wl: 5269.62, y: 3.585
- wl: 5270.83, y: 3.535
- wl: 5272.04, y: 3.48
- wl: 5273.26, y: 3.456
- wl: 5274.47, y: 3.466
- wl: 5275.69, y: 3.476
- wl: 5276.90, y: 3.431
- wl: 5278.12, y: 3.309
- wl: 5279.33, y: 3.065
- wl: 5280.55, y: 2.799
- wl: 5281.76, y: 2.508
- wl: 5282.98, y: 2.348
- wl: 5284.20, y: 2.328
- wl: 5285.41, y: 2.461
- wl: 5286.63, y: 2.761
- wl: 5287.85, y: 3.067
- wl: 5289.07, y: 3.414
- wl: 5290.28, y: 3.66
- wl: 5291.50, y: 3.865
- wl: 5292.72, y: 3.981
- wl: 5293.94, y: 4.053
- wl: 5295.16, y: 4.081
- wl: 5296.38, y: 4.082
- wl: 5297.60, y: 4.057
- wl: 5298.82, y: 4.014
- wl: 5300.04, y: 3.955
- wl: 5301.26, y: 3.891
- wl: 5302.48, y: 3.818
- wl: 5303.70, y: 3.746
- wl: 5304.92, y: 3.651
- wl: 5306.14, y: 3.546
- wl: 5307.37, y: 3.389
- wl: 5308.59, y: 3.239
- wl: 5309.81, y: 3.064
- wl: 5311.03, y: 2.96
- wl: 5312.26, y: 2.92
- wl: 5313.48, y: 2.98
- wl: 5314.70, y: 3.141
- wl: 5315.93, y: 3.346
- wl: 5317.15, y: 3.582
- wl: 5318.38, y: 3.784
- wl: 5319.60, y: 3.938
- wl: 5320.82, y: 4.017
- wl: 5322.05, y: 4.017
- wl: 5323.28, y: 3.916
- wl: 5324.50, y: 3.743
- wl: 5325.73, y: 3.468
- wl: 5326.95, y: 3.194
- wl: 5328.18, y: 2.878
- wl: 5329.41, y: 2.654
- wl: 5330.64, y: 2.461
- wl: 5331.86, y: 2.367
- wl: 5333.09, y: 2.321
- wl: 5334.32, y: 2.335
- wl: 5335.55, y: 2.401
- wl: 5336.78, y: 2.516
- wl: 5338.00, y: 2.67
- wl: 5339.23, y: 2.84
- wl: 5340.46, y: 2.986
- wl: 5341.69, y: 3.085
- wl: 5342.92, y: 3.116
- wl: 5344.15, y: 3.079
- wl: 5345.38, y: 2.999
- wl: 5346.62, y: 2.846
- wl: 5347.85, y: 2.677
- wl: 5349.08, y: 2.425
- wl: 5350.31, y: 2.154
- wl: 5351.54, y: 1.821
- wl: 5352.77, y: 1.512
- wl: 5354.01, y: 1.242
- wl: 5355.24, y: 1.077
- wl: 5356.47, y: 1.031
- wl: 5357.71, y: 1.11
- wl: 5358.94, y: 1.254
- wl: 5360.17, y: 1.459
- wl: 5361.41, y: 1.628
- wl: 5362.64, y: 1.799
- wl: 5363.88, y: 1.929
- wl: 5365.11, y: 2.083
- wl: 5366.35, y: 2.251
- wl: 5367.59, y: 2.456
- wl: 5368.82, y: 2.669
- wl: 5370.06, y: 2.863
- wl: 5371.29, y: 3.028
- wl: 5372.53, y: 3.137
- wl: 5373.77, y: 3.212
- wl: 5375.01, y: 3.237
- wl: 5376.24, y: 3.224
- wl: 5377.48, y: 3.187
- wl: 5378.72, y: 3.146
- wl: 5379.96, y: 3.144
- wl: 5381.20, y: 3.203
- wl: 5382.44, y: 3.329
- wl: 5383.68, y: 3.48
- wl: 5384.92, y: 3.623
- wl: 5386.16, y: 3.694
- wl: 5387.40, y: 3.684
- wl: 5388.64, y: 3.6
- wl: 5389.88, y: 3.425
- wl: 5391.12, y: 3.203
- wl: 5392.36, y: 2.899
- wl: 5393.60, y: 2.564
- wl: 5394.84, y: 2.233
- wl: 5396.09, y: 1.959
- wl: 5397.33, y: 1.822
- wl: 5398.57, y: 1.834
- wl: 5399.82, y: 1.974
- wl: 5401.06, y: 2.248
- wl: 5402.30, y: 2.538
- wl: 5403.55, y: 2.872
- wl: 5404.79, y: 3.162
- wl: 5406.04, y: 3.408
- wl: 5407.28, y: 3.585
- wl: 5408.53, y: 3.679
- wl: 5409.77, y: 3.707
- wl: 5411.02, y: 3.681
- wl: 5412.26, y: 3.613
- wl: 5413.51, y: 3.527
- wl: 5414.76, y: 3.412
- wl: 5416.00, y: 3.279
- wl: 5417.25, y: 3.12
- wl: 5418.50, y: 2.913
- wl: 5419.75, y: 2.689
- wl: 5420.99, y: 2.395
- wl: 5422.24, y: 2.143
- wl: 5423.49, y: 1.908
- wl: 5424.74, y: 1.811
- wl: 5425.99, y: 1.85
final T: 0.41 mag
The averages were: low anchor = 3.4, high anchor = 2.89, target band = 2.12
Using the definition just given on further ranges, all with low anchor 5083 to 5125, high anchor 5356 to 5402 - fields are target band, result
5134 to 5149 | 0.15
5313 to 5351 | -0.10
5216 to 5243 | -0.10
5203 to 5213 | 0.40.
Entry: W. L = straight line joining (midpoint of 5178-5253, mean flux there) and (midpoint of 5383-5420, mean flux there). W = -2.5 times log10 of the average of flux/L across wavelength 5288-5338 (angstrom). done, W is -0.17 mag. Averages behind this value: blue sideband 2.75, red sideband 3.05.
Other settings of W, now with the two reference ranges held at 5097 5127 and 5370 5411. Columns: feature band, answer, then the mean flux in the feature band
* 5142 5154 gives 0.12 mag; 2.97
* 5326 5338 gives 0.19 mag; 2.6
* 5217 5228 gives -0.20 mag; 3.89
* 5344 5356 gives 0.40 mag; 2.13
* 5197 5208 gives 0.05 mag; 3.11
